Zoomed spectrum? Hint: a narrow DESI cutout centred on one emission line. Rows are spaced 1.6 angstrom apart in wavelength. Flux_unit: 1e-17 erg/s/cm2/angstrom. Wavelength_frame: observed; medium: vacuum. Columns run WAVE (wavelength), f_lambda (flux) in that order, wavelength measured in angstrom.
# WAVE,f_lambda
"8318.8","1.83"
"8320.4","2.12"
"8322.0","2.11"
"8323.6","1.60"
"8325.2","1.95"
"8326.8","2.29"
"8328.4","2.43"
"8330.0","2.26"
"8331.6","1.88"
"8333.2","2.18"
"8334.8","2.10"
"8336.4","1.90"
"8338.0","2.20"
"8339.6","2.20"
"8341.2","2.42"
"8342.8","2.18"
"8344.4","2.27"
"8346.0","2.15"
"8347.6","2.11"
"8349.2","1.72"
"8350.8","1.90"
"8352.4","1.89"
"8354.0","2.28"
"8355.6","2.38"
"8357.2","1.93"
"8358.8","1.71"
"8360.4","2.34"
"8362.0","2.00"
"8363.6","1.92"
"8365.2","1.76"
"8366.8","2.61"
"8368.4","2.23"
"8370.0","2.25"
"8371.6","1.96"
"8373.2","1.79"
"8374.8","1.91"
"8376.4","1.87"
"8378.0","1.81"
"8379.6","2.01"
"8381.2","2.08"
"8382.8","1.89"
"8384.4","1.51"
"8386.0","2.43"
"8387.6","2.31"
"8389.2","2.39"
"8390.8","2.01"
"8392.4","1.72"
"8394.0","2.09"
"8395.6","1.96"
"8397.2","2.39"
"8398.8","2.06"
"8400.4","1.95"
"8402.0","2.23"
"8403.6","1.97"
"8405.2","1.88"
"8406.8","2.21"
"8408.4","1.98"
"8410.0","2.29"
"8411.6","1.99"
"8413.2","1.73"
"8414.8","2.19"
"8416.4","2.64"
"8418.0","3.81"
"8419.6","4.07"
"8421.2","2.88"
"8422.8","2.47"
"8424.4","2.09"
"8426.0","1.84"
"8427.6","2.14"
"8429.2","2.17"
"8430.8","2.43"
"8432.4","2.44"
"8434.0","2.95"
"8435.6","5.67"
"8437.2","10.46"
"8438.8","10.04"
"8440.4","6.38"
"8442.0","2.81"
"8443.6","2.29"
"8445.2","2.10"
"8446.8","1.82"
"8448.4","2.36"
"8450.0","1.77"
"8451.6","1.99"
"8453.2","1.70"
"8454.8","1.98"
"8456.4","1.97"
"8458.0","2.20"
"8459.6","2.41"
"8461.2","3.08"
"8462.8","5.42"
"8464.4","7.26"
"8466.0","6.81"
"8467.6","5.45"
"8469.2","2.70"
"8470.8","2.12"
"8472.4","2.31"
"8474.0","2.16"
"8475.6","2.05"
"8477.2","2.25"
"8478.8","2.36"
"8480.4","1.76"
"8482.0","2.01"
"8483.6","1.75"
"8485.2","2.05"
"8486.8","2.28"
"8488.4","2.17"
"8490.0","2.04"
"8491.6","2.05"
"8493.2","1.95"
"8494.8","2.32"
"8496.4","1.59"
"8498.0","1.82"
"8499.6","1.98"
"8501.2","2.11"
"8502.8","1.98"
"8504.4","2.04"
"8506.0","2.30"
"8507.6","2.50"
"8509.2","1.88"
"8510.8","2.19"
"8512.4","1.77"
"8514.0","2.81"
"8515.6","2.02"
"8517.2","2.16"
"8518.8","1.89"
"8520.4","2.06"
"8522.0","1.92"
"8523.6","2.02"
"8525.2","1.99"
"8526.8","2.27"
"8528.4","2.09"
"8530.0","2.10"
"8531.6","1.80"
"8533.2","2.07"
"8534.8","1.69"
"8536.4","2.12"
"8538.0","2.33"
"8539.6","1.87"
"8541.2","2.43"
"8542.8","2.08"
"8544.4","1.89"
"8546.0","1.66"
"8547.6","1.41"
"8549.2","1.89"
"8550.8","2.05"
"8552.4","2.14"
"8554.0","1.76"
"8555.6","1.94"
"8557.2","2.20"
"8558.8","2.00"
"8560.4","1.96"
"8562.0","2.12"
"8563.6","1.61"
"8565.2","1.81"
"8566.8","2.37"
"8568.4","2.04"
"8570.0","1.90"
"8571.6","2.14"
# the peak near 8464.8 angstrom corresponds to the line [N II]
